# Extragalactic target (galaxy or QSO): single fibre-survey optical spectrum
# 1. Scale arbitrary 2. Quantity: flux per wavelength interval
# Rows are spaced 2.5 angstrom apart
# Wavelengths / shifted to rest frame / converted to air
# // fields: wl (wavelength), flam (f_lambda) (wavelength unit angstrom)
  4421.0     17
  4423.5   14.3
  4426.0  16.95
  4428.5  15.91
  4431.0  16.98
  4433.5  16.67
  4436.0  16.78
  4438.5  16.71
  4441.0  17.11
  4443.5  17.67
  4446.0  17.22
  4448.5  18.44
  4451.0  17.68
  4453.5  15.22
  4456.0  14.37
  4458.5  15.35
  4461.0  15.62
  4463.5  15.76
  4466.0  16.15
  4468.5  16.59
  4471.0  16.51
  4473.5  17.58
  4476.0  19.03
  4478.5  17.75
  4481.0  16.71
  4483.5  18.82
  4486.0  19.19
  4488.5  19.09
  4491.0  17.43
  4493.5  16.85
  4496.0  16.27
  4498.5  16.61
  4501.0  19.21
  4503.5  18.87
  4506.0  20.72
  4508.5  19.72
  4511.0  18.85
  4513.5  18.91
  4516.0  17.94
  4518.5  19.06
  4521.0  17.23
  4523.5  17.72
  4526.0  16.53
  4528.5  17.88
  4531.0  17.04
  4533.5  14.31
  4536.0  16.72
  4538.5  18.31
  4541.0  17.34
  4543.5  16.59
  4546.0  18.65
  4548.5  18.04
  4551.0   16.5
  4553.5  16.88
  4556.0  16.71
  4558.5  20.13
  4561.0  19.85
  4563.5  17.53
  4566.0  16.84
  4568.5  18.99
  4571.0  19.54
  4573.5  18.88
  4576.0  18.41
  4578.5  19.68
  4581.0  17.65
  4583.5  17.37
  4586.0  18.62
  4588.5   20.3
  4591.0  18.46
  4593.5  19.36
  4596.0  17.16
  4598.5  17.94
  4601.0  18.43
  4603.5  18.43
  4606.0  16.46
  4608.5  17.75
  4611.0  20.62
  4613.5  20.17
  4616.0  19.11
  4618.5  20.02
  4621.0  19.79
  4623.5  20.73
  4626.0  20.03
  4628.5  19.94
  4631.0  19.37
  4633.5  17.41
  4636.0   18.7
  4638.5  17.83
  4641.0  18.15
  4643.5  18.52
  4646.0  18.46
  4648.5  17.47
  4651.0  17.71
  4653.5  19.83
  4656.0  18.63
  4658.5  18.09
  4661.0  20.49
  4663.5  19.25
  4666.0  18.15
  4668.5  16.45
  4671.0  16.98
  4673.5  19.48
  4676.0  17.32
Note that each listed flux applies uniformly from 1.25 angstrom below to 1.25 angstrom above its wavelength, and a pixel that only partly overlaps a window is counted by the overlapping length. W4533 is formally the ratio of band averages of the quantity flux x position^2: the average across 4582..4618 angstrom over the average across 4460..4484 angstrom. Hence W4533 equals 1.2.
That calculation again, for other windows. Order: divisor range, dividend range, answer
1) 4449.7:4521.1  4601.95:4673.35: 1.14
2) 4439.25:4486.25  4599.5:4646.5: 1.20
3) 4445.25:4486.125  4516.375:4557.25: 1.05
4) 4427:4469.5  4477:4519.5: 1.14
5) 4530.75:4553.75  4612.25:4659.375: 1.16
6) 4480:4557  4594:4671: 1.11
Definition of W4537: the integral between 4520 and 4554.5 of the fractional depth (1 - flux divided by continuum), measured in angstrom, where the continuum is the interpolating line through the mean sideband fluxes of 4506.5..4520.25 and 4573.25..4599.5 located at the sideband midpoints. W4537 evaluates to 3.1 angstrom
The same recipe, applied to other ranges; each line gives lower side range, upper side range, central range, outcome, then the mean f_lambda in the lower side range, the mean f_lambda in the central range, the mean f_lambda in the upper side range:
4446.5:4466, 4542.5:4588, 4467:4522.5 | -4.2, 16.1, 18.1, 18.2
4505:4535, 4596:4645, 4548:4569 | 0.5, 18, 17.9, 18.9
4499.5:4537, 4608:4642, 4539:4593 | 1.0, 18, 18.3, 19.3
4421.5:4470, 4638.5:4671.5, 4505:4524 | -2.0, 16.4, 18.8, 18.3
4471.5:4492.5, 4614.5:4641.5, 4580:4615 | 0.9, 18.1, 18.5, 19.2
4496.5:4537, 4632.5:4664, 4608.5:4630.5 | -1.8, 17.9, 19.9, 18.5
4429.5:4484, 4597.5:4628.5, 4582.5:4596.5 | 0.1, 16.8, 18.6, 19.2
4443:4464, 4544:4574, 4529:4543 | 0.8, 16.3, 16.8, 18.2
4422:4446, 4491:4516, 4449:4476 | 1.6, 16.6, 16.3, 18.4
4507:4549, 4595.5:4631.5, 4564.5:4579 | -0.2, 17.7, 18.7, 19.1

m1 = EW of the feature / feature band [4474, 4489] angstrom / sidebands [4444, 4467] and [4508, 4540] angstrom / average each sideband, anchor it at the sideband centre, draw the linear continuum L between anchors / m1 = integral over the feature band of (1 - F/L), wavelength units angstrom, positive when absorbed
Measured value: -1.4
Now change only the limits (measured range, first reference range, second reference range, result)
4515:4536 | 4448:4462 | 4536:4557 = -0.18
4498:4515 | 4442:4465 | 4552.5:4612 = -1.84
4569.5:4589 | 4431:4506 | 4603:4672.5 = -0.58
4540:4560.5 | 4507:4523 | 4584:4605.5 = 0.95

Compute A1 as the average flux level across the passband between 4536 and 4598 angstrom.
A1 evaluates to 18.2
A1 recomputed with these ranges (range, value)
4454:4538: 17.5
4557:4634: 18.9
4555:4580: 18.7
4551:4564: 18.1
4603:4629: 19.4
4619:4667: 18.9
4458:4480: 16.8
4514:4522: 18.2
